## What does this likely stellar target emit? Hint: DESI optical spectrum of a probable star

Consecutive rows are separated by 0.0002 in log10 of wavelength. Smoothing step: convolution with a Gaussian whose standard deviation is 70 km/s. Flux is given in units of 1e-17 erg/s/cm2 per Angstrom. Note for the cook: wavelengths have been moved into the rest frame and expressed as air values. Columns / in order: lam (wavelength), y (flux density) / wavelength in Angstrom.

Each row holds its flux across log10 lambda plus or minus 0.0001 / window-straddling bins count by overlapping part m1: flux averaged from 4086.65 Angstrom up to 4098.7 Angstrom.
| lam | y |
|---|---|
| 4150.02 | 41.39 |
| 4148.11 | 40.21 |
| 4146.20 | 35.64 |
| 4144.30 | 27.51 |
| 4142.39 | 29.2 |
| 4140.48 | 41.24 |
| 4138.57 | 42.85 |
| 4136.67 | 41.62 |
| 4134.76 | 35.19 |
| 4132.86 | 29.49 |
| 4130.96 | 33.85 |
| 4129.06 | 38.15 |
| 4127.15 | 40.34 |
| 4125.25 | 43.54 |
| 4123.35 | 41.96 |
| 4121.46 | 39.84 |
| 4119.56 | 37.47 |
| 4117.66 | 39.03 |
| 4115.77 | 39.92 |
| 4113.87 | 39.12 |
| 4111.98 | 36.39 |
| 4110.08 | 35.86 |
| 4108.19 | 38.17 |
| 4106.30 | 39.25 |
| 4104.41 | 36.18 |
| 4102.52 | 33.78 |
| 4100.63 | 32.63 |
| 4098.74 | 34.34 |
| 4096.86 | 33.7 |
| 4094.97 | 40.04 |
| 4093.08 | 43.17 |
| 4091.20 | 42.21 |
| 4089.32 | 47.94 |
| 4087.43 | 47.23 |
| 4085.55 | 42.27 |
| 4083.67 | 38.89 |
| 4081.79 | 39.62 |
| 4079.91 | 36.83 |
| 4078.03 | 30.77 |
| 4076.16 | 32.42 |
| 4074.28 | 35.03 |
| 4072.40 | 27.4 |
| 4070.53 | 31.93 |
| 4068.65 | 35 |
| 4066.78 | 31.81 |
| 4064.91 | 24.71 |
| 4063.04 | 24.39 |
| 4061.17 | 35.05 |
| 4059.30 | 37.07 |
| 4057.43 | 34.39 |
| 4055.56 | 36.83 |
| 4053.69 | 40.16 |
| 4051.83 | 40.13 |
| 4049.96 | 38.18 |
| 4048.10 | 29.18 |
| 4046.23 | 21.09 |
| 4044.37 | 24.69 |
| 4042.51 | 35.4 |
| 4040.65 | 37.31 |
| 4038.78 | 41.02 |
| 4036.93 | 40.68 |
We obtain 41.7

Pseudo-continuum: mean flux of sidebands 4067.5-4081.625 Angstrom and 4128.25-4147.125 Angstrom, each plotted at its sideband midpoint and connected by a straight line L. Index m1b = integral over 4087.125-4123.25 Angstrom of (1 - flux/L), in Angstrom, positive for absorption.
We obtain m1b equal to -4.7 Angstrom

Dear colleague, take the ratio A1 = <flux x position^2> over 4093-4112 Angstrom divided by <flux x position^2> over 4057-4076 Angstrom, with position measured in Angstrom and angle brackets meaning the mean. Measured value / 1.17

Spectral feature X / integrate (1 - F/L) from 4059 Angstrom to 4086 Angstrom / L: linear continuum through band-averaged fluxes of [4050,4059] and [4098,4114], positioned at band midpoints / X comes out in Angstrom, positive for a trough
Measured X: 2.8 Angstrom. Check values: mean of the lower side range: 37.8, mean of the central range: 33.3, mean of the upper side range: 36.1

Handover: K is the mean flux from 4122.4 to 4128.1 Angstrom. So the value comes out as 42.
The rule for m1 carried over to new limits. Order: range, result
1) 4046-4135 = 36.4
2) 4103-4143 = 38.1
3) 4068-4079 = 32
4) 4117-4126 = 40.4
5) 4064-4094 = 36.7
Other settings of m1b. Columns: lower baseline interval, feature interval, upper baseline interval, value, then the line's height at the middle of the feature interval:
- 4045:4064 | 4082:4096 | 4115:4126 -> -2.2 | 37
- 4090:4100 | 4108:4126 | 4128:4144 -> -0.9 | 37.3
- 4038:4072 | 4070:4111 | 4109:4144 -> -2.1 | 35.5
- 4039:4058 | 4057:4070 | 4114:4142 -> 1.2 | 34.9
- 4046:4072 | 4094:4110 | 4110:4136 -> 0.2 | 36.4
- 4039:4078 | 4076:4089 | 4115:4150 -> -1.8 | 34.3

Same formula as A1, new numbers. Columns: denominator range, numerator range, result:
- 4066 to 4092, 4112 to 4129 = 1.10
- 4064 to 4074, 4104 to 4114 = 1.25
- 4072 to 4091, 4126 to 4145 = 0.97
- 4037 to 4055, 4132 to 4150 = 1.10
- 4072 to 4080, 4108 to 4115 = 1.17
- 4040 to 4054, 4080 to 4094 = 1.32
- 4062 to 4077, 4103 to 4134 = 1.28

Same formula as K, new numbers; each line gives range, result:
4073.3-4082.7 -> 34.9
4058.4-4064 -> 32.1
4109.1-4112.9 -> 36.1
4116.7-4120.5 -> 38.3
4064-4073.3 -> 30.2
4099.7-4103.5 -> 33.2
